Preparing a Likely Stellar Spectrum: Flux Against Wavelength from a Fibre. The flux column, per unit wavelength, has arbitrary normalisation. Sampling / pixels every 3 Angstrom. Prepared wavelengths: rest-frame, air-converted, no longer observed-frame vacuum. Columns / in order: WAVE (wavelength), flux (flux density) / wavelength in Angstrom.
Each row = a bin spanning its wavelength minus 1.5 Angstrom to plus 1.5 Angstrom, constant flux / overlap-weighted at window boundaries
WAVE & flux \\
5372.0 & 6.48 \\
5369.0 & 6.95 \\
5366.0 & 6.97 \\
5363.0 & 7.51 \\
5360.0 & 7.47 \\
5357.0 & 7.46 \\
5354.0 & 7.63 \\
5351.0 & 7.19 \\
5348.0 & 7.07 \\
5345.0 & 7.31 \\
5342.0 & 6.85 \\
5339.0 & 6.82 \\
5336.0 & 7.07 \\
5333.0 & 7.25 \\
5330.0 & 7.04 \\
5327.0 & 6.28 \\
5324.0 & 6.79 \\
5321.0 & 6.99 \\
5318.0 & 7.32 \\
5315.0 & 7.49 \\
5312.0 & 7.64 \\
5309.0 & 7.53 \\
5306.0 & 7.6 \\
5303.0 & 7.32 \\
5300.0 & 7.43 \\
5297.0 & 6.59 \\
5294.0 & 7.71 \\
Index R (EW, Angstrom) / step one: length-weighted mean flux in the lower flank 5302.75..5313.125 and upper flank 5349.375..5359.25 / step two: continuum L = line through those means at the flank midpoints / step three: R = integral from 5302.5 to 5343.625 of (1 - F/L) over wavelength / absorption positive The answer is 2.0 Angstrom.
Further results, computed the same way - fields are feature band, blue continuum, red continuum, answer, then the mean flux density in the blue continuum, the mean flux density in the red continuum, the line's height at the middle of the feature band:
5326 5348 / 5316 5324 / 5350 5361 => 0.91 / 7.11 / 7.45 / 7.27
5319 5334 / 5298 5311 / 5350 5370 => 1.06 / 7.44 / 7.32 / 7.4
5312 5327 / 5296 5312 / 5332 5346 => 0.22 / 7.35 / 7.04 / 7.21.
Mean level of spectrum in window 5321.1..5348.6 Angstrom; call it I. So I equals 6.94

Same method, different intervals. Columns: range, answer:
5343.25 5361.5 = 7.35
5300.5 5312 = 7.5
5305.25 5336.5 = 7.18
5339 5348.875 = 7.04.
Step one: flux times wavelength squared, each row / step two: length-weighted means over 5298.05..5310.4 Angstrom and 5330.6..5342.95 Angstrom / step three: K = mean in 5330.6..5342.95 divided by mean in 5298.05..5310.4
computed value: 1.0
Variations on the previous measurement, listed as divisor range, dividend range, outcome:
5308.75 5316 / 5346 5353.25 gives 0.96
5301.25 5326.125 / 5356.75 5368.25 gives 1.02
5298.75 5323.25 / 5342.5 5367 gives 1.01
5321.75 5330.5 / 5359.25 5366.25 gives 1.12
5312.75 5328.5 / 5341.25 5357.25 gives 1.05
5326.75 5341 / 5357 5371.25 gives 1.05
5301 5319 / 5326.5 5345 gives 0.94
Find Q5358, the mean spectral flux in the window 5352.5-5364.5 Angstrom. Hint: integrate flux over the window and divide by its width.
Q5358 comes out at 7.52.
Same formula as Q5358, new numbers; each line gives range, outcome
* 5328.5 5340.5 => 7.05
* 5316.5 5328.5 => 6.84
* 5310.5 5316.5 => 7.57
